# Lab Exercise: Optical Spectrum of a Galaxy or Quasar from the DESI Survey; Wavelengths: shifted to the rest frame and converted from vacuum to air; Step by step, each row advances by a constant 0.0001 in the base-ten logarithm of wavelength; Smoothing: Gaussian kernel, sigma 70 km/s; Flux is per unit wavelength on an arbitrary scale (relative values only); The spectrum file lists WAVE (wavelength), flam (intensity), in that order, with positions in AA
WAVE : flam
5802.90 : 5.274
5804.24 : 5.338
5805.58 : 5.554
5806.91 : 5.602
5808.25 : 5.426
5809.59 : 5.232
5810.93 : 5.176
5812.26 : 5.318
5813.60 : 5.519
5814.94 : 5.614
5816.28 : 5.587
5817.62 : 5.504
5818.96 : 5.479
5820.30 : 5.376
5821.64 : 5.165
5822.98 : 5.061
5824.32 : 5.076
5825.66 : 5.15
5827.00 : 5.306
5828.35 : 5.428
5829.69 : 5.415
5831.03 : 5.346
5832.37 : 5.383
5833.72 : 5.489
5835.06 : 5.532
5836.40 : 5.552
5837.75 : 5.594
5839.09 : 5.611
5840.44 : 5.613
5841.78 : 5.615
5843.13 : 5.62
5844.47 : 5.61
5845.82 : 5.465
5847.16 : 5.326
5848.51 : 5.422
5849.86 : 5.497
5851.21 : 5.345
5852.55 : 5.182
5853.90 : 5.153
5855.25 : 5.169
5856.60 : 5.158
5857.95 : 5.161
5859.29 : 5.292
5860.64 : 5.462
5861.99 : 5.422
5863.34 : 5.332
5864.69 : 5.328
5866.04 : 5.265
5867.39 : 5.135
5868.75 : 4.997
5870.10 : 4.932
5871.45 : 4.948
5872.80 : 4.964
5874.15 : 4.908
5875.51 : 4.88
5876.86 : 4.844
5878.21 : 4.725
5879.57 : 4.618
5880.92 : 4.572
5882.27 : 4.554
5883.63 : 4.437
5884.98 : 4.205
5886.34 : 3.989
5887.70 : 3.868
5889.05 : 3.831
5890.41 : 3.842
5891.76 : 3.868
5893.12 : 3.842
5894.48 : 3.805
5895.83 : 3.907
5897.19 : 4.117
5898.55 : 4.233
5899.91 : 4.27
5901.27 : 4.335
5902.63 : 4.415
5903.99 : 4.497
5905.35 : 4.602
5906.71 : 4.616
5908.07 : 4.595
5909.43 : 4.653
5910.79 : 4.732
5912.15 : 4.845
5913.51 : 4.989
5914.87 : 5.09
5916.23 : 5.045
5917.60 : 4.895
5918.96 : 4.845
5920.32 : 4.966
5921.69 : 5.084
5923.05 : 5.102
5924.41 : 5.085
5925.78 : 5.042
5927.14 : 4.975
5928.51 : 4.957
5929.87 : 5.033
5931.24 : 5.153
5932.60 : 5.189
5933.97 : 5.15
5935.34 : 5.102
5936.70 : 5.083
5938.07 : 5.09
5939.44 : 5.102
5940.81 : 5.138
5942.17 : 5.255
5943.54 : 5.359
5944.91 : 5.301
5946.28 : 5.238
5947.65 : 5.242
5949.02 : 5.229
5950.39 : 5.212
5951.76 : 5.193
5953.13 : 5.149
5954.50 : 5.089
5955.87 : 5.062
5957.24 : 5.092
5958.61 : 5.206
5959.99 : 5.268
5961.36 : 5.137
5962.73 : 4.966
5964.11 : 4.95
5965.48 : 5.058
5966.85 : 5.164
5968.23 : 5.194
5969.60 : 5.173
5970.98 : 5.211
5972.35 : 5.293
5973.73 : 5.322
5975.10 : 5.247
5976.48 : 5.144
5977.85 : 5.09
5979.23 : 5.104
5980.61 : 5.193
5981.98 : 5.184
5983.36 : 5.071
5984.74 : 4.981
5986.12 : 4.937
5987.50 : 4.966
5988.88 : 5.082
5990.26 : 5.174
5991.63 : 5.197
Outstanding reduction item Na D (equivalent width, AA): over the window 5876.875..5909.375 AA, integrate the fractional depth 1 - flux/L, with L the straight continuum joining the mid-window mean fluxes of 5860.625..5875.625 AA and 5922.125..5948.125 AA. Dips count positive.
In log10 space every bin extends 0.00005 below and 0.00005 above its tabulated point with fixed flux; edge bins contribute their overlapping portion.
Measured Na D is 5.4 AA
